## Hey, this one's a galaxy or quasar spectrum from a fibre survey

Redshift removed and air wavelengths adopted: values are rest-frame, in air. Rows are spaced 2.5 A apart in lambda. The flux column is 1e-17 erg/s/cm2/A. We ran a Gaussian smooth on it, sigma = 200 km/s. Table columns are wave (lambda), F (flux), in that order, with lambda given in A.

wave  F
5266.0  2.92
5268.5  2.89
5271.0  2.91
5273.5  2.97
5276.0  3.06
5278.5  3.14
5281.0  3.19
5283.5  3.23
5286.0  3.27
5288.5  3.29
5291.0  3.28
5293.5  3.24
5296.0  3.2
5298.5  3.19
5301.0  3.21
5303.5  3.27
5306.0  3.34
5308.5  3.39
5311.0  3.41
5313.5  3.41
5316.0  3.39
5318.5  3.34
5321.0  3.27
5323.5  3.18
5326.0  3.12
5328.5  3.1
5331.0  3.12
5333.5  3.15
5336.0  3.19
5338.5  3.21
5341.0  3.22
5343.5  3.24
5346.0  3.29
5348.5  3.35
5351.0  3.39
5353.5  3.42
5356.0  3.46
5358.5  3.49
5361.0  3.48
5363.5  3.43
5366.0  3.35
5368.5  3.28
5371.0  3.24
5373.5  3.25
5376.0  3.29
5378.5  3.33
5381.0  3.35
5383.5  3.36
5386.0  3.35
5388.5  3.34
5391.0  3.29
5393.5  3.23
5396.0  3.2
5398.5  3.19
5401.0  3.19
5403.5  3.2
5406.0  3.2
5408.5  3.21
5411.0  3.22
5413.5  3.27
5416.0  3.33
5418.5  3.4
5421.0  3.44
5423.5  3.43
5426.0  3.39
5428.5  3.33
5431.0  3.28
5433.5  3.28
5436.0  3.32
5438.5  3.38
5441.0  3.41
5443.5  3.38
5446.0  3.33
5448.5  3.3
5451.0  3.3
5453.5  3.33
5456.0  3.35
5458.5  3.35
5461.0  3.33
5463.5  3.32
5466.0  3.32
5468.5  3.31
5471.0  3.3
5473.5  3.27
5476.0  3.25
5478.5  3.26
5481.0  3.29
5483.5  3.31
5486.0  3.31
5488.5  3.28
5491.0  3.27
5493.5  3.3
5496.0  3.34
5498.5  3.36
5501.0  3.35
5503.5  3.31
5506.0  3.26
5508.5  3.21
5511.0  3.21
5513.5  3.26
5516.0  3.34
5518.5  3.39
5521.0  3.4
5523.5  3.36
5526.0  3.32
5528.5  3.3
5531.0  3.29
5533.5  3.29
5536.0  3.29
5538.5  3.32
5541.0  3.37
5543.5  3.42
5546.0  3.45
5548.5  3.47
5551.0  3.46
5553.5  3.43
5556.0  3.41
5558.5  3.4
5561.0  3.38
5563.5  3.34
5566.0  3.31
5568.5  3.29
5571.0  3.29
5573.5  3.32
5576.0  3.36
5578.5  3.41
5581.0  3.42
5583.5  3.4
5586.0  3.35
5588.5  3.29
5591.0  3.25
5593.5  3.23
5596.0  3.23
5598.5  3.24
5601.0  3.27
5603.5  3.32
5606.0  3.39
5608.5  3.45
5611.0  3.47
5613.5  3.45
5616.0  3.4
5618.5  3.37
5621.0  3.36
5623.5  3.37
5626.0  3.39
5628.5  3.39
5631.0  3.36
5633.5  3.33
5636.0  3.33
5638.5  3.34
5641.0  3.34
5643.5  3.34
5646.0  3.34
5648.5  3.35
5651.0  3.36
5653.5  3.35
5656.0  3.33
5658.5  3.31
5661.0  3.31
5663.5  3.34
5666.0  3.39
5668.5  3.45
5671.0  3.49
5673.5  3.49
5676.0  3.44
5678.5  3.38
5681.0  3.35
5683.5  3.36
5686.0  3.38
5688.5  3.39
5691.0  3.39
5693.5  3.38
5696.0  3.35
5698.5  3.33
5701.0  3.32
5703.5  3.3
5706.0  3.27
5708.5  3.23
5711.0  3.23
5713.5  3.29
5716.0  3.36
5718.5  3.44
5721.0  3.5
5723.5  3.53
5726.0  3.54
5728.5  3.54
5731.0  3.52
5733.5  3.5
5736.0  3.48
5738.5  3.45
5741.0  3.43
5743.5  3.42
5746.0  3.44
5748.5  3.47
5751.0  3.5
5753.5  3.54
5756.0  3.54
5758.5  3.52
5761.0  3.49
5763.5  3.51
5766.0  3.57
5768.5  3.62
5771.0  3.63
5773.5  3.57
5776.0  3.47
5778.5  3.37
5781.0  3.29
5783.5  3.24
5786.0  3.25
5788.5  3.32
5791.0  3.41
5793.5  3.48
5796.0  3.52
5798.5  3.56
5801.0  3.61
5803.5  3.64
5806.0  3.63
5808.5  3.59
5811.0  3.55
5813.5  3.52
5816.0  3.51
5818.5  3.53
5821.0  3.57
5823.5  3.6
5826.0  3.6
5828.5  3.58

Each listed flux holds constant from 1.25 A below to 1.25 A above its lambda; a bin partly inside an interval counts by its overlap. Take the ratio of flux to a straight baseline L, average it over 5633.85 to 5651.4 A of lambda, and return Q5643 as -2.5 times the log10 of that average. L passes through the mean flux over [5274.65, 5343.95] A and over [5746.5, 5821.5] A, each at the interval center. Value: 0.03 mag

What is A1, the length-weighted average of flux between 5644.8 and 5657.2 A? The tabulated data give 3.35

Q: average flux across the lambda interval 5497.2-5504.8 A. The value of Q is 3.34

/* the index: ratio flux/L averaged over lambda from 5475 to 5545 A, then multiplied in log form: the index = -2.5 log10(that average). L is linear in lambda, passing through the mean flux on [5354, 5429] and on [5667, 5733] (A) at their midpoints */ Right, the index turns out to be 0.01 mag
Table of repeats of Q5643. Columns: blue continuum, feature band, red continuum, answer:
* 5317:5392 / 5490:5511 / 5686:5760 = 0.02 mag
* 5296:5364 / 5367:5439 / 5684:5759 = 0.01 mag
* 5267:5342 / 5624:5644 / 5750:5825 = 0.02 mag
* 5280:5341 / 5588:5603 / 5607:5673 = 0.03 mag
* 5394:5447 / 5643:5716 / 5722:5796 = 0.03 mag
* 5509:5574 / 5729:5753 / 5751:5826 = 0.00 mag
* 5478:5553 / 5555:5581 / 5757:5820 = 0.00 mag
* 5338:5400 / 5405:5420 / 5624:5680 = 0.02 mag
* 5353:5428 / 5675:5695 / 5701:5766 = 0.01 mag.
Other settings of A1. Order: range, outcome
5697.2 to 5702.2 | 3.33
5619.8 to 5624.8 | 3.37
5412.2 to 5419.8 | 3.33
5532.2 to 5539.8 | 3.3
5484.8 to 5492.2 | 3.29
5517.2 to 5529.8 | 3.35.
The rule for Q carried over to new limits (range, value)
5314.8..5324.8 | 3.29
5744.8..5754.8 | 3.49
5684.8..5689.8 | 3.39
